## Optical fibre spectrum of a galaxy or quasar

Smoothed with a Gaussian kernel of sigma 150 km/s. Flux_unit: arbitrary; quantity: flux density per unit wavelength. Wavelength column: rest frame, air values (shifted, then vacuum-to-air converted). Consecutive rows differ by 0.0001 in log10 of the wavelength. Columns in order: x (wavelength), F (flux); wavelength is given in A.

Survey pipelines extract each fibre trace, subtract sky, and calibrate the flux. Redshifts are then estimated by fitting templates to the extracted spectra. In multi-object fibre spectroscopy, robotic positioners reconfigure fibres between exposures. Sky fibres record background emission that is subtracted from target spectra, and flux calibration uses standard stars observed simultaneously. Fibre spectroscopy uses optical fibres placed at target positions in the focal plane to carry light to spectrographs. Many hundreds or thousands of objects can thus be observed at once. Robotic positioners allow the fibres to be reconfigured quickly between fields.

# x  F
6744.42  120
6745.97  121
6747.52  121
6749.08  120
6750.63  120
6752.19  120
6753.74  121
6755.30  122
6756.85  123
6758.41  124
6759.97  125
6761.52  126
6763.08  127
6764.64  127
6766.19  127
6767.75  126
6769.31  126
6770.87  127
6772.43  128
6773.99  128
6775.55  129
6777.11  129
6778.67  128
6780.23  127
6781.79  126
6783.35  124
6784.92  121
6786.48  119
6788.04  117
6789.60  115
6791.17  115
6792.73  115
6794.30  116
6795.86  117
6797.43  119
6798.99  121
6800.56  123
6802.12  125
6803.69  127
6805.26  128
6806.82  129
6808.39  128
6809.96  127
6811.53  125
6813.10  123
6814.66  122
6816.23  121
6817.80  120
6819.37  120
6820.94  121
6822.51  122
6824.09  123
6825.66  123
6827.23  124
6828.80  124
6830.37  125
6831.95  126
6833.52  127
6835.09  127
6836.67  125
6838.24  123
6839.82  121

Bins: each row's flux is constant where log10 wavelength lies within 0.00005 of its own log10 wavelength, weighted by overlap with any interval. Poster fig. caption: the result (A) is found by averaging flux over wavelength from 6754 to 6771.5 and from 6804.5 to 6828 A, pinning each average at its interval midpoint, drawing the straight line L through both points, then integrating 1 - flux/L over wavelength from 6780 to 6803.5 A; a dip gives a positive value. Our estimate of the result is 0.8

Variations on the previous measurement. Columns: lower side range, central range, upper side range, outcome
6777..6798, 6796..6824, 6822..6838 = -0.20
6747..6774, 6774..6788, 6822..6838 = -0.08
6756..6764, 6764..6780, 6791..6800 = -0.66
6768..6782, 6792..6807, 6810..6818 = 0.34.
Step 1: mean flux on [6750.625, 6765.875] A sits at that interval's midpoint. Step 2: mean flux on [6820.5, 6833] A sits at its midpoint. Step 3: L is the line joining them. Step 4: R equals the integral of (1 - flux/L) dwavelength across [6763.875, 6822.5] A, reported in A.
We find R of 0.15 A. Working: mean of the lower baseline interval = 124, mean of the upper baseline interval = 124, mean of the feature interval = 123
